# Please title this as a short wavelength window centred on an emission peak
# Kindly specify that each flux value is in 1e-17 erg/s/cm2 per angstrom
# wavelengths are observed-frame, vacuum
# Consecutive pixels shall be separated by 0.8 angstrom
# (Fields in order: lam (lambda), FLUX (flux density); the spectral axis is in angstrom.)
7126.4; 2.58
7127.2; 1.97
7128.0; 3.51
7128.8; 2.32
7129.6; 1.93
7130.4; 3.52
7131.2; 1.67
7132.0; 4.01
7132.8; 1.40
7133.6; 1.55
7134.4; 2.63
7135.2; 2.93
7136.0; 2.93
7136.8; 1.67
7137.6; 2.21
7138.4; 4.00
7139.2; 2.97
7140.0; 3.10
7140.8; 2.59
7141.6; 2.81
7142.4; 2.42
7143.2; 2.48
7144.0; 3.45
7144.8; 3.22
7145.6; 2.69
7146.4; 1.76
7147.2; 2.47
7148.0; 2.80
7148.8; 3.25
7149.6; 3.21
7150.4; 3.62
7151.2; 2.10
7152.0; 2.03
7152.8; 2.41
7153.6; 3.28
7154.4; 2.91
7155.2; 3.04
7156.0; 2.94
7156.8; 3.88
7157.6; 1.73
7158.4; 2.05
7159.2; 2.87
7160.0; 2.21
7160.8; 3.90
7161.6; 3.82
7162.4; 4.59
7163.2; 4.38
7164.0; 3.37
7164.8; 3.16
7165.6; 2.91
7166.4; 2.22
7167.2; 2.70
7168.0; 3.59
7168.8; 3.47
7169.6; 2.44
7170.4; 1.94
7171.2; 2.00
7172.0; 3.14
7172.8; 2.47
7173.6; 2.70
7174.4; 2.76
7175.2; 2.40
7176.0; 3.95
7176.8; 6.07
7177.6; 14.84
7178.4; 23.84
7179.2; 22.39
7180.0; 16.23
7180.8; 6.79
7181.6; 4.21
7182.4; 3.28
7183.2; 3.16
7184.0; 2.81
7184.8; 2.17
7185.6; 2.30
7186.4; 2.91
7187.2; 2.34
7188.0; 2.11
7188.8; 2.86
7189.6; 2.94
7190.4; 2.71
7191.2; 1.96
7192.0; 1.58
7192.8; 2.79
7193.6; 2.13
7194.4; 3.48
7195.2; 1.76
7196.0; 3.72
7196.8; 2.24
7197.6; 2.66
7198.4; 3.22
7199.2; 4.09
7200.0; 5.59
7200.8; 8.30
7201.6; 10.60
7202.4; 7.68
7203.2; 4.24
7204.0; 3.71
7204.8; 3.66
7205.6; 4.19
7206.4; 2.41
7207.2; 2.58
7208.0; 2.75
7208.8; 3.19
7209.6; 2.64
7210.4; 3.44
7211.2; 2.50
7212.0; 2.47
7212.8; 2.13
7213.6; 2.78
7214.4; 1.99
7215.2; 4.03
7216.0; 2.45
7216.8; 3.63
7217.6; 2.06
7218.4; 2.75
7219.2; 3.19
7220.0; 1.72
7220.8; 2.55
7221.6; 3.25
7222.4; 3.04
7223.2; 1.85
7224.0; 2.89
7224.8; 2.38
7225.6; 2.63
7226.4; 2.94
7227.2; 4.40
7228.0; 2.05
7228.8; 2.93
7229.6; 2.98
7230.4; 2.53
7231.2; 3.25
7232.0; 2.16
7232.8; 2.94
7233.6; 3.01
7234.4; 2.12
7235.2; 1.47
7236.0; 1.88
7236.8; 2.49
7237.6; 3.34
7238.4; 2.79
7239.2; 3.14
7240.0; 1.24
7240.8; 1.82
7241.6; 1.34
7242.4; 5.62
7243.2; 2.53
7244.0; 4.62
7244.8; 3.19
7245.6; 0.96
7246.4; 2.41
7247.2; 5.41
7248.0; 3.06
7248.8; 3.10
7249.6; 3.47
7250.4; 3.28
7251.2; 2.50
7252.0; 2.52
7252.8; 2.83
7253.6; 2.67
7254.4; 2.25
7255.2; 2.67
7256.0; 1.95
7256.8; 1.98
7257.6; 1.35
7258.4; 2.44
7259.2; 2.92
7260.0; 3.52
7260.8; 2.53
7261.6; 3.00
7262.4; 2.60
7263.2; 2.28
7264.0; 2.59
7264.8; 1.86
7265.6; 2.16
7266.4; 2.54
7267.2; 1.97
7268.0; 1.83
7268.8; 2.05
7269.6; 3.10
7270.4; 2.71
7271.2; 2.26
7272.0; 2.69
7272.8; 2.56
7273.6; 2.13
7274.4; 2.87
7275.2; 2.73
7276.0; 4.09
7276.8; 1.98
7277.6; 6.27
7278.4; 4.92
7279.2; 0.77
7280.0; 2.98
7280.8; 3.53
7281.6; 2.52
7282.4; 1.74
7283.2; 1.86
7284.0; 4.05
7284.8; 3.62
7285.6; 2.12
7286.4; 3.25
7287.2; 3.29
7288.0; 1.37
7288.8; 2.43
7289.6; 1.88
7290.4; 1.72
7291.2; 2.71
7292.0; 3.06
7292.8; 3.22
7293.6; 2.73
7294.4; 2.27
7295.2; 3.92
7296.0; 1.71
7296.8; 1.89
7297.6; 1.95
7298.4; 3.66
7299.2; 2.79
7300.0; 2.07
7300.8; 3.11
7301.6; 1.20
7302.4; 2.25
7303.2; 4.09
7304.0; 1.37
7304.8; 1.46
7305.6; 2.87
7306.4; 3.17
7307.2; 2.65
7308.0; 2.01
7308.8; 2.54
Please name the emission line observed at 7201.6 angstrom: [N II] 6583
